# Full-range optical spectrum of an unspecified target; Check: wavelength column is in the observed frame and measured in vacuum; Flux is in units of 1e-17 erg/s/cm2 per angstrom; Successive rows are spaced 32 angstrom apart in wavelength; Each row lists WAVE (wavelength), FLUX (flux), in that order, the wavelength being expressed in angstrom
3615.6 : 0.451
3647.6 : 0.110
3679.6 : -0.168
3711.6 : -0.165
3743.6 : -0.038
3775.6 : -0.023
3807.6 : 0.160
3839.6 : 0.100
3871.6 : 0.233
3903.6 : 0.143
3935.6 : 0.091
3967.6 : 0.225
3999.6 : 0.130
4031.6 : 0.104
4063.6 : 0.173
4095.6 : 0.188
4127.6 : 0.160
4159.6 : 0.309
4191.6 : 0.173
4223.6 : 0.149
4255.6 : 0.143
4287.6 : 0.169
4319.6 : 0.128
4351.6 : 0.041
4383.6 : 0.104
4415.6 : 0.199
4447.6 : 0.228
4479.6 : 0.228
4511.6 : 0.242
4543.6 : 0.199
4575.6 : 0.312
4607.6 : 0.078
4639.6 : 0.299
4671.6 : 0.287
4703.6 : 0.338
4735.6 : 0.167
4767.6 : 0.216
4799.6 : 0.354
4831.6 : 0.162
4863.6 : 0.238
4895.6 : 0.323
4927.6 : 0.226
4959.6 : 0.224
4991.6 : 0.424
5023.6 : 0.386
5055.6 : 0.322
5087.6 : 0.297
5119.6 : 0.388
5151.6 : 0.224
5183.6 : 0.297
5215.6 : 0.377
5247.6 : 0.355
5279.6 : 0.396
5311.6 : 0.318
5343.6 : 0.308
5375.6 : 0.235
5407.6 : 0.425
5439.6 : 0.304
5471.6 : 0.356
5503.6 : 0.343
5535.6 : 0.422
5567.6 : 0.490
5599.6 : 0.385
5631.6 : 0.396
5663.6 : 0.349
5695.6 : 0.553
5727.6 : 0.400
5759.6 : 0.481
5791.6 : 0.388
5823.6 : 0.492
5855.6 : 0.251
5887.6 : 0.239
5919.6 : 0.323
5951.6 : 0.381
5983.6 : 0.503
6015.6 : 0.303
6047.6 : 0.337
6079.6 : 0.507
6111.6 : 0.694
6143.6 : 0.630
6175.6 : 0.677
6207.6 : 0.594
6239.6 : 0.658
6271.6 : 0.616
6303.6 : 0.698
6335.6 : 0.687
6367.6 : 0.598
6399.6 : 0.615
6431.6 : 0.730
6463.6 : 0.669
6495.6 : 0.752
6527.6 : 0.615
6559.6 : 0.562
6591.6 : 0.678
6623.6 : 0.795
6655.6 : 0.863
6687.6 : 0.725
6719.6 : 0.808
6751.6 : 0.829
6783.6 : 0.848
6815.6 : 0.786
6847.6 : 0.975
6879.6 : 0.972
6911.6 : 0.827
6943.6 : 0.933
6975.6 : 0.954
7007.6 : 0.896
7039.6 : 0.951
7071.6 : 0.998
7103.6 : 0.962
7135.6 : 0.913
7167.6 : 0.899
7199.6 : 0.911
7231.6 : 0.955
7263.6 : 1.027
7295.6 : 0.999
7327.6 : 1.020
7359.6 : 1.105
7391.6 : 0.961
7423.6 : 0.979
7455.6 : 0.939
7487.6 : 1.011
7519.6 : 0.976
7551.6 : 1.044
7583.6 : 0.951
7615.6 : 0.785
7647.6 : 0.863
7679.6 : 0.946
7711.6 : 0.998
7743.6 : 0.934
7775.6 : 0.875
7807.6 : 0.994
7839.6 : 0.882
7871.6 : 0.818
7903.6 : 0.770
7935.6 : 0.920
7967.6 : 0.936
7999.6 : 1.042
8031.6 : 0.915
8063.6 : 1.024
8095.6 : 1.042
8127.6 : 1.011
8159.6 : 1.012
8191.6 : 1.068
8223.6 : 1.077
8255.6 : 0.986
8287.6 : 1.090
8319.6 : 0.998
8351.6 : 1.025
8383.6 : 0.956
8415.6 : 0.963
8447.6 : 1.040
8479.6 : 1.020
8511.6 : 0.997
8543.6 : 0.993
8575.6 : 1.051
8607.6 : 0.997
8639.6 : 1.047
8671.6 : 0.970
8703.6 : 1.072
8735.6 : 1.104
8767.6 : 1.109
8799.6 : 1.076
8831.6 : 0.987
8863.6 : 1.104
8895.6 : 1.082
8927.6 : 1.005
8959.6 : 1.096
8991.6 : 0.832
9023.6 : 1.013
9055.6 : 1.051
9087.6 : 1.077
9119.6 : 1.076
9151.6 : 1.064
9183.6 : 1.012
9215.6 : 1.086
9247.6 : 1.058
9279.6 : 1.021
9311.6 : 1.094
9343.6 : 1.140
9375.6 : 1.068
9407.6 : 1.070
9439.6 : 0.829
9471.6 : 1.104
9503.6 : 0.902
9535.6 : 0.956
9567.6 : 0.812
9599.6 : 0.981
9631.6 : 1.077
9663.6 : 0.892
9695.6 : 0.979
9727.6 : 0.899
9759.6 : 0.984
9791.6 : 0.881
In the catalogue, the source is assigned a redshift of 0.53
